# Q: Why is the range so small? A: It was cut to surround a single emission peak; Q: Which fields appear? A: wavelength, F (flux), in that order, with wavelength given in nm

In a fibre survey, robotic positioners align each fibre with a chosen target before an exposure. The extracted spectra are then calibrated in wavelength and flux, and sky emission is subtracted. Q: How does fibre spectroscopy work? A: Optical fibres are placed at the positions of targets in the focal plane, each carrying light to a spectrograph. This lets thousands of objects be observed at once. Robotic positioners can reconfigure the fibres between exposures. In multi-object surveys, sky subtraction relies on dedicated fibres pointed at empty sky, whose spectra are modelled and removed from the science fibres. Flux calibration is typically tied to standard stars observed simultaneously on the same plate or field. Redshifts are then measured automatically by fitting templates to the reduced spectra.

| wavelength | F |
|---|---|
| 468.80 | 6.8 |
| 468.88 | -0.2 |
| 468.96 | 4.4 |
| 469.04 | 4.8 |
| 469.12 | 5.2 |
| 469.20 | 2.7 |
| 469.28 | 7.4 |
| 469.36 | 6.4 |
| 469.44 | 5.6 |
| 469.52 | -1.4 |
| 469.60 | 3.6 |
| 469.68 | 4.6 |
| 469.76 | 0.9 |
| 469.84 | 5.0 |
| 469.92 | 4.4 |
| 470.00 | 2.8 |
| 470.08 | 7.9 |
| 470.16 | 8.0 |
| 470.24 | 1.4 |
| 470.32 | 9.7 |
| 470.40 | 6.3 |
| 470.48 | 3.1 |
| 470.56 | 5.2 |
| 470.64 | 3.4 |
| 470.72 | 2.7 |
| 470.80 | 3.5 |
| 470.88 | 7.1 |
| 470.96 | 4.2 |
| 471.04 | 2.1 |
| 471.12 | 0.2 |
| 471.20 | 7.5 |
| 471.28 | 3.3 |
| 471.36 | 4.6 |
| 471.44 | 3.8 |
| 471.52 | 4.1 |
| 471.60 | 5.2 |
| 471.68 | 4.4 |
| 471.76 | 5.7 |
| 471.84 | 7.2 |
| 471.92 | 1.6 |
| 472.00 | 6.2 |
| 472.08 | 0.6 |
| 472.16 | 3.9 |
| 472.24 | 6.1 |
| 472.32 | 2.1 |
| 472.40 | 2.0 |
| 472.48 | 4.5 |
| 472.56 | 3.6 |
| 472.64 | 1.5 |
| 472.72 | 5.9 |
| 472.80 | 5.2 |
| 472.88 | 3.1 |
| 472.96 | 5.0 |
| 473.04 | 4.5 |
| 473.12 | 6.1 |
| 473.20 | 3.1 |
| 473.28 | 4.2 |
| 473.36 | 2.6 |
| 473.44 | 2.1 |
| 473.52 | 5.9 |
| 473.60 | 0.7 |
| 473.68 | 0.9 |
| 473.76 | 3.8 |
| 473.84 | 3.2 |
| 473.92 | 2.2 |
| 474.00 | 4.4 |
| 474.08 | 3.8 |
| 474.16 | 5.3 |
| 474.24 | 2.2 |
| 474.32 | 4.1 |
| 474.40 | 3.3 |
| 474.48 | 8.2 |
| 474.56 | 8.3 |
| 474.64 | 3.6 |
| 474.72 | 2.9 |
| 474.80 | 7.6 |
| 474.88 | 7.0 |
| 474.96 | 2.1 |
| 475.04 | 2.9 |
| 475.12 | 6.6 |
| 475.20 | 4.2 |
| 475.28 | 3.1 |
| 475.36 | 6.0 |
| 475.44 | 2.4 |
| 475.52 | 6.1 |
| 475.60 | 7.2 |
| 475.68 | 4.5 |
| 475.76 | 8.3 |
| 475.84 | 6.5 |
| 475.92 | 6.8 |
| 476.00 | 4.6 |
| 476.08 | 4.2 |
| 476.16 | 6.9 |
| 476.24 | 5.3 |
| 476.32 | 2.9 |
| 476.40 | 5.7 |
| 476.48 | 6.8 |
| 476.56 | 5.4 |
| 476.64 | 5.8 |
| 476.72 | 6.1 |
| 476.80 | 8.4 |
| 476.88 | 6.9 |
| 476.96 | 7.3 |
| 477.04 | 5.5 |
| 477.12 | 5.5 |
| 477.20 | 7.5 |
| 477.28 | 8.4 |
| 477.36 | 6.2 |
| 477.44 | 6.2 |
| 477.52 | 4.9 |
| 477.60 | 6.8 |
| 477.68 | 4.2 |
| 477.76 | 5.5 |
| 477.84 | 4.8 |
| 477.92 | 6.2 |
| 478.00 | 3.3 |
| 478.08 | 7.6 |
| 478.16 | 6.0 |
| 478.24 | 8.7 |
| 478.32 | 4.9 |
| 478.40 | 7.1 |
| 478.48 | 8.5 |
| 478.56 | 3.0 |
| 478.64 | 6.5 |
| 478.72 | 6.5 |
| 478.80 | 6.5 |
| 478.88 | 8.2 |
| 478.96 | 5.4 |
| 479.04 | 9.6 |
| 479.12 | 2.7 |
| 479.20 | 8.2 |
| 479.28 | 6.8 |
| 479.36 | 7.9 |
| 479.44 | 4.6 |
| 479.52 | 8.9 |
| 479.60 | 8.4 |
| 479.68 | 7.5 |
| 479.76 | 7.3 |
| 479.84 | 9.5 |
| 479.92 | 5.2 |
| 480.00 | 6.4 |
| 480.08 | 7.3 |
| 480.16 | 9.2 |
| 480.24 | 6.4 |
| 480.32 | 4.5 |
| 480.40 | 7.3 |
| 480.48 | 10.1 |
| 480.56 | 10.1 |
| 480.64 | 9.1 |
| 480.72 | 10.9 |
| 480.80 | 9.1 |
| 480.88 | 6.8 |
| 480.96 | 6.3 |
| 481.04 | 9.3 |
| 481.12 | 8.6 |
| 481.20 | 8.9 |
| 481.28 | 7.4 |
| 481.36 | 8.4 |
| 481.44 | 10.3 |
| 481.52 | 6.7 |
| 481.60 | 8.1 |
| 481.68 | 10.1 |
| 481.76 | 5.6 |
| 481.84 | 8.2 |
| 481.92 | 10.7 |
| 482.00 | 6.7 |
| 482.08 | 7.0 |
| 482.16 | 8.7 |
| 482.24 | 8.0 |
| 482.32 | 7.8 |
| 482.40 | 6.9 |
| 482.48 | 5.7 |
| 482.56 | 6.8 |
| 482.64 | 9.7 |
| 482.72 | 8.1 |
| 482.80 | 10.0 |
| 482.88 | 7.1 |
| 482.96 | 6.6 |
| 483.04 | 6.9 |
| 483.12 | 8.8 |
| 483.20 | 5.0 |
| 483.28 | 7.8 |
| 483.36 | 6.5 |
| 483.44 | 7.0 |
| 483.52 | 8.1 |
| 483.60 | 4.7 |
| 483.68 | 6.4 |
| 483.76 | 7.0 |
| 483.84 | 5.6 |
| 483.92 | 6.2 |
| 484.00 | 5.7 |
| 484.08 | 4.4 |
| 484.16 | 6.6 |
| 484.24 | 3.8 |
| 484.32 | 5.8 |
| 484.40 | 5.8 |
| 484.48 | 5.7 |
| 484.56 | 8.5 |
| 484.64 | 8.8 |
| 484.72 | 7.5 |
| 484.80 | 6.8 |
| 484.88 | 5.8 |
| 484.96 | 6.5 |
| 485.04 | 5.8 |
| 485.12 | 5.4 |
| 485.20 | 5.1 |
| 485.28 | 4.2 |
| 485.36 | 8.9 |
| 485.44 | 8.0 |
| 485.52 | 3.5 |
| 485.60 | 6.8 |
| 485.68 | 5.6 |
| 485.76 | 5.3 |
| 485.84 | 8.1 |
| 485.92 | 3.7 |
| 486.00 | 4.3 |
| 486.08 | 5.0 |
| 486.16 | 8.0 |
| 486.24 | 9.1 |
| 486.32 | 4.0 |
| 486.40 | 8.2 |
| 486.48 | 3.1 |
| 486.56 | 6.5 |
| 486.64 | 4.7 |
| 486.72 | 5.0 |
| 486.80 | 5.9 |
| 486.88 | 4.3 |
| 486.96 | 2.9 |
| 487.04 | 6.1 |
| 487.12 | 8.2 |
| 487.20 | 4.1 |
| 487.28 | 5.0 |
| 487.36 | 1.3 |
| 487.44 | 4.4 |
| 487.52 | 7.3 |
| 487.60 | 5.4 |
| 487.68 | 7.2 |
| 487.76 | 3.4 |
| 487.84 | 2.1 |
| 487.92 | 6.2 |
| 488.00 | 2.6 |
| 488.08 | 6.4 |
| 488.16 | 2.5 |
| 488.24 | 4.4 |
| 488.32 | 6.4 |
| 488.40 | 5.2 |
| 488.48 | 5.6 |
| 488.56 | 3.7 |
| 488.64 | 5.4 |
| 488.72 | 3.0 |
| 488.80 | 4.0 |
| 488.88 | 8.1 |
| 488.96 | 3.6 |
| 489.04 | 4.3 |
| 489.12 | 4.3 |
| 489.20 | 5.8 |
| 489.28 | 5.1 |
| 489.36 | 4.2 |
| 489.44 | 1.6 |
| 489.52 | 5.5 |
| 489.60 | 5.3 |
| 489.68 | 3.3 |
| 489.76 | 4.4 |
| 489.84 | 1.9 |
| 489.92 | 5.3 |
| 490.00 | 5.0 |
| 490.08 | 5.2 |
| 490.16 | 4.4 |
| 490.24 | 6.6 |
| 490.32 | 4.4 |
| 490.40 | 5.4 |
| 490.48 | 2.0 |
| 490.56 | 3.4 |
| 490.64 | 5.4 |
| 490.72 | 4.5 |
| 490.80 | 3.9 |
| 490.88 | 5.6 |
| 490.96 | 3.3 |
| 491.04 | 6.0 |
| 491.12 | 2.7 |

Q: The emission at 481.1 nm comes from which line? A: C IV 1549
